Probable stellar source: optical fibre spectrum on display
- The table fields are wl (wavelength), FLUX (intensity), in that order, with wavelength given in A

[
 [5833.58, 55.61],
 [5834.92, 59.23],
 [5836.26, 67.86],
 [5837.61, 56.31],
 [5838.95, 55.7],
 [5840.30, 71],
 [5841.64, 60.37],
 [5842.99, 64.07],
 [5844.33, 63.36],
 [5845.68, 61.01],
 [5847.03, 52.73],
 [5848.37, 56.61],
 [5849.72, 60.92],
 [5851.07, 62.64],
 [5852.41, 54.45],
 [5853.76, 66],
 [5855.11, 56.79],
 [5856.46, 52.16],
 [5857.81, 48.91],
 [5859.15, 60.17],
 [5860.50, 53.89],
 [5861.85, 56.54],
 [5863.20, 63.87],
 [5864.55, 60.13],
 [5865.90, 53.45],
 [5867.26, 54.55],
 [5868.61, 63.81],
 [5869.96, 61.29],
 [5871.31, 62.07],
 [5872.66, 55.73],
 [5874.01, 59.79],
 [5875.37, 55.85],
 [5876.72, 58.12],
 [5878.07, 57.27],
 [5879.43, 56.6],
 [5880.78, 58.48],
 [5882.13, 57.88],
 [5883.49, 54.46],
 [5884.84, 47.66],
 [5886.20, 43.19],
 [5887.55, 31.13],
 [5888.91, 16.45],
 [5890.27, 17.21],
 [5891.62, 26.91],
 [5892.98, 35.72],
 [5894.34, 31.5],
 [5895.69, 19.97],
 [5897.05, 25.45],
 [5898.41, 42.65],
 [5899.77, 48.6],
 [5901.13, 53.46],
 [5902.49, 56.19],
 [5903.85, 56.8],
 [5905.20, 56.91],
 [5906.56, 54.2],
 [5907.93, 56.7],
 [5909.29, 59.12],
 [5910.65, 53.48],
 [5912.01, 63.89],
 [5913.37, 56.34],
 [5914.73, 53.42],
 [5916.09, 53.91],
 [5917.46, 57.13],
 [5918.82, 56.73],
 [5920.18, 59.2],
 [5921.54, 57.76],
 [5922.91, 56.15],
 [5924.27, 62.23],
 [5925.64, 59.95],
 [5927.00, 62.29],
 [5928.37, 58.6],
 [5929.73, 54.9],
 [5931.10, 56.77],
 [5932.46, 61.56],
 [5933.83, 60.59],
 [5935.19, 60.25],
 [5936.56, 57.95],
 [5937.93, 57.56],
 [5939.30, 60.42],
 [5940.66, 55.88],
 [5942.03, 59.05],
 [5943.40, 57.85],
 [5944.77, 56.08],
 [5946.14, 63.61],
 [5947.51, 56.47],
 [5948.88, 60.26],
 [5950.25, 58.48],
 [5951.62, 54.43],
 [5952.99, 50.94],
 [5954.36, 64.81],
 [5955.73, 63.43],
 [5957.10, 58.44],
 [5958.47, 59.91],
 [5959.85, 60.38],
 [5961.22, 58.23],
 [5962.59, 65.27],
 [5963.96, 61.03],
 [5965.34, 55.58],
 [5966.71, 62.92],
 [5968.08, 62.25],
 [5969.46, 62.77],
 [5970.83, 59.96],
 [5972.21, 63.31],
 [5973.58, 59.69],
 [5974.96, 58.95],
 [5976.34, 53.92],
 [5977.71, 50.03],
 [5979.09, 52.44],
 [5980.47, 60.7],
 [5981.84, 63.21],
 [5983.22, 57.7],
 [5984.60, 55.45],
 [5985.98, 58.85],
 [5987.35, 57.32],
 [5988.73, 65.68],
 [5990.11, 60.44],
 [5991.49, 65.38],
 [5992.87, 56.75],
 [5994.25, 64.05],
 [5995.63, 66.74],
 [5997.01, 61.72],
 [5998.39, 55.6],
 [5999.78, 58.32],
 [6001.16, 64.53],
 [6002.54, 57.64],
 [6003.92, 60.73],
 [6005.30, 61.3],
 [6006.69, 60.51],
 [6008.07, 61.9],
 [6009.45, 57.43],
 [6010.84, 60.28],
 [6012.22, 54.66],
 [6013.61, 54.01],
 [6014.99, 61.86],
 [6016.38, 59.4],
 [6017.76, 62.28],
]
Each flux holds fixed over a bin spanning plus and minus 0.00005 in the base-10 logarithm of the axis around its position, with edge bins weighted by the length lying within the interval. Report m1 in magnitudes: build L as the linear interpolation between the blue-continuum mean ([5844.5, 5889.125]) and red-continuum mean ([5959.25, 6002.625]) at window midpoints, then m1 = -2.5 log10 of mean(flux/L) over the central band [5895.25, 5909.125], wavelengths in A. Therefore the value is 0.185 mag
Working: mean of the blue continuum 55.5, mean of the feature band 48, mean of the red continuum 59.9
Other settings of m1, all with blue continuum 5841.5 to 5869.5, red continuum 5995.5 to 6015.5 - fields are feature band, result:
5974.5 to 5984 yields 0.05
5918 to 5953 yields 0.01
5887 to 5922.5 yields 0.26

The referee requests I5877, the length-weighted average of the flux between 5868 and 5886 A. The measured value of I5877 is 57.2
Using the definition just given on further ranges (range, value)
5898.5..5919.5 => 55.4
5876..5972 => 54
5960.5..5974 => 61.2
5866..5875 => 59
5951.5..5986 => 59.1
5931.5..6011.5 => 59.6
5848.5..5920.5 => 51.7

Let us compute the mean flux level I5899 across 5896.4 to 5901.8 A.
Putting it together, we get 42.6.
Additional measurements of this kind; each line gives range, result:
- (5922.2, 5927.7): 60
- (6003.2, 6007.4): 60.8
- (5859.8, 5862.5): 55.2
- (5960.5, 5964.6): 61.6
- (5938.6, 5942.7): 58.5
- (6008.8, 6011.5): 58.7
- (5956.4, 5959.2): 59.1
